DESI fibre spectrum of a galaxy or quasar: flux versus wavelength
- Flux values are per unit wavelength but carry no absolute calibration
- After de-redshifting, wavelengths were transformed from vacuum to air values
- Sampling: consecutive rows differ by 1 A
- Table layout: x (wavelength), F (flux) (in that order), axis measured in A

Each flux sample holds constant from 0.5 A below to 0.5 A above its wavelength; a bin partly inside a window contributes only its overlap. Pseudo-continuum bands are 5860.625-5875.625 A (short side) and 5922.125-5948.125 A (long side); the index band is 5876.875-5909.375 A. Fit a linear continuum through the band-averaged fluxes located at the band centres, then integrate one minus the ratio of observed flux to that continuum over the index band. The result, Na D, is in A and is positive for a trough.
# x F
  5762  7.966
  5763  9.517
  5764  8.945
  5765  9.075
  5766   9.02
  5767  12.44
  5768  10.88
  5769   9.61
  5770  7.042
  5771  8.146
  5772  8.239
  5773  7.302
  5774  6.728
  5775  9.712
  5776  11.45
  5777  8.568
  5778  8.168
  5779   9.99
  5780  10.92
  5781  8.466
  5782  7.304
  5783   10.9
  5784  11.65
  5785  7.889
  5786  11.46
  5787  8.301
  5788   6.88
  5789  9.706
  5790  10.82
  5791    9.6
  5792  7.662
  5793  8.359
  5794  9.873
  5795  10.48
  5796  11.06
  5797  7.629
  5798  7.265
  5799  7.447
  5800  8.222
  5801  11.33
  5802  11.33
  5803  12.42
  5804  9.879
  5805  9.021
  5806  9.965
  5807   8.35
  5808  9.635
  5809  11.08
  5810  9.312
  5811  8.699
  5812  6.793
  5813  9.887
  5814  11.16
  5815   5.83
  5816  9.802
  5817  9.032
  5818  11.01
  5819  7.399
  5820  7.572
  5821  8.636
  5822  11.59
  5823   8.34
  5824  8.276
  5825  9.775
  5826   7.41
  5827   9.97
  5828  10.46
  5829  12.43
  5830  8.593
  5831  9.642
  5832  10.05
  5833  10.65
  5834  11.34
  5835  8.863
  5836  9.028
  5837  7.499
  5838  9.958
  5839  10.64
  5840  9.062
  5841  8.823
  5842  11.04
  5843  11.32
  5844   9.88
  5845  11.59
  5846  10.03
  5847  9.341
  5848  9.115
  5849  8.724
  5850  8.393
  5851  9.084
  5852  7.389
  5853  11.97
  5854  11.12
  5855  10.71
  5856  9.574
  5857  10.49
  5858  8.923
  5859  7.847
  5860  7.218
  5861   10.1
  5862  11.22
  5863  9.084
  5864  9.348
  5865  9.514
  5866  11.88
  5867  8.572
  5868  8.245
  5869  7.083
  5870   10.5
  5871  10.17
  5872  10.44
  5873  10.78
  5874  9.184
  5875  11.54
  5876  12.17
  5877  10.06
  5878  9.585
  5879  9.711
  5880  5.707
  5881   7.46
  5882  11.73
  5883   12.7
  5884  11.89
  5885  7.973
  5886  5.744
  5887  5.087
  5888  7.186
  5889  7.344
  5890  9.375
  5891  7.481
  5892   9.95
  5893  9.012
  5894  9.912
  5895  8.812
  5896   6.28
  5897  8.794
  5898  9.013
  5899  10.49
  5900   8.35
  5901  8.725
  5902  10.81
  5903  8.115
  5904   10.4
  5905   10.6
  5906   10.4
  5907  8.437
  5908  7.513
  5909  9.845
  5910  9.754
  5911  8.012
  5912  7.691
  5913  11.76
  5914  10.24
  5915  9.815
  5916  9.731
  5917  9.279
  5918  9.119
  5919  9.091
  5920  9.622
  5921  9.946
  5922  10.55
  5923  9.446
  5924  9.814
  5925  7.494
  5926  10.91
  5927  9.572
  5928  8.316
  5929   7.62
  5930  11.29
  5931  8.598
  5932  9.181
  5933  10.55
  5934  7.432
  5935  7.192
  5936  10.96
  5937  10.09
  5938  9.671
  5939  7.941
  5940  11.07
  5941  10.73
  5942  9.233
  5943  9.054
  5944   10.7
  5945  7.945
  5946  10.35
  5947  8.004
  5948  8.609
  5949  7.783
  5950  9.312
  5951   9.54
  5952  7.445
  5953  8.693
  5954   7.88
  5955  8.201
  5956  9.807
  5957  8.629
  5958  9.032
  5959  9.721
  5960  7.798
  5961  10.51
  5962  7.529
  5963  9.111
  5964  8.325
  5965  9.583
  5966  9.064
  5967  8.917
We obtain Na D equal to 2.5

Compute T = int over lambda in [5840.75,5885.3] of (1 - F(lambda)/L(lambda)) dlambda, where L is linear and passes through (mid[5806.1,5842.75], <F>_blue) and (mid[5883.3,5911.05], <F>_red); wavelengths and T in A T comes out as -3.4 A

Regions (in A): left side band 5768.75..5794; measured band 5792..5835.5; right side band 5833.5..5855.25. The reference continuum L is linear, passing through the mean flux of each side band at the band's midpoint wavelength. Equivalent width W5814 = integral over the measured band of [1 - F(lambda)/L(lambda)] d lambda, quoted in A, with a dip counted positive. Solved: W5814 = -0.12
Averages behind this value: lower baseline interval 9.01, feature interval 9.42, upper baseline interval 9.76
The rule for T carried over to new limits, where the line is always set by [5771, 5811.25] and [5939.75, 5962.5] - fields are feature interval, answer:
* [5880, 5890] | 0.7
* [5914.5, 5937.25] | -0.8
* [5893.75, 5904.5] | 0.1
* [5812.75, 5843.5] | -0.9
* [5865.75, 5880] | -1.0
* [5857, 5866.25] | -0.3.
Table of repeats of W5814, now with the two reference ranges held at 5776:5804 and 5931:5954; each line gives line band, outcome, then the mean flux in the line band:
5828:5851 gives -1.18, 9.82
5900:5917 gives -0.48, 9.45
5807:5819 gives 0.28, 9.18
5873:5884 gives -1.01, 10.1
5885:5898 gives 1.78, 7.96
